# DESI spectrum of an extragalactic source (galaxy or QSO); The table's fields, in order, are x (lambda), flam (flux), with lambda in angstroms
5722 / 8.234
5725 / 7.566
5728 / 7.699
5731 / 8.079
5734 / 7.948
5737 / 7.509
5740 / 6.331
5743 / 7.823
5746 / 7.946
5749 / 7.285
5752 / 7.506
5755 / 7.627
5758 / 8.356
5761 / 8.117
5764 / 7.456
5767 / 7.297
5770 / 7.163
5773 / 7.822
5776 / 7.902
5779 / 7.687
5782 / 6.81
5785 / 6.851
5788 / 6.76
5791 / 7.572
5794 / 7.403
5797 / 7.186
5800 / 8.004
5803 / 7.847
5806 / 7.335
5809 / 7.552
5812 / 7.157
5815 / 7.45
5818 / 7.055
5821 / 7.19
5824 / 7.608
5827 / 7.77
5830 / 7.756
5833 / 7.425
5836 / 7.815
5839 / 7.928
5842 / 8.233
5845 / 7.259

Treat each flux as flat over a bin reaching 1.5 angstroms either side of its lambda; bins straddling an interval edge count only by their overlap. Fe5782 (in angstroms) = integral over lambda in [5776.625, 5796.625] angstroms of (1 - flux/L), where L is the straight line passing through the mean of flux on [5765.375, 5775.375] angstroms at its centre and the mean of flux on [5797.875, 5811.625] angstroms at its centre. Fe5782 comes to 0.9 angstroms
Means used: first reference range 7.47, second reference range 7.62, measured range 7.21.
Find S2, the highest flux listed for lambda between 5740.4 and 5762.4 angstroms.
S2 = 8.356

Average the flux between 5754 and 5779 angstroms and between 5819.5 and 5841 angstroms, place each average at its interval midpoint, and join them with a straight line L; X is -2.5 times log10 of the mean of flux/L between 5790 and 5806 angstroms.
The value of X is 0.02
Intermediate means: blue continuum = 7.72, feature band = 7.58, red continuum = 7.66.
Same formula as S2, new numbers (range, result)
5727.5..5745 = 8.079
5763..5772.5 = 7.456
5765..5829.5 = 8.004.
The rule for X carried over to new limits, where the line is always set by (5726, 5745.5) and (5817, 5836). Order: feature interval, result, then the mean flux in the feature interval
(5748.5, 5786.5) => 0.003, 7.54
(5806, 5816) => 0.021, 7.38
